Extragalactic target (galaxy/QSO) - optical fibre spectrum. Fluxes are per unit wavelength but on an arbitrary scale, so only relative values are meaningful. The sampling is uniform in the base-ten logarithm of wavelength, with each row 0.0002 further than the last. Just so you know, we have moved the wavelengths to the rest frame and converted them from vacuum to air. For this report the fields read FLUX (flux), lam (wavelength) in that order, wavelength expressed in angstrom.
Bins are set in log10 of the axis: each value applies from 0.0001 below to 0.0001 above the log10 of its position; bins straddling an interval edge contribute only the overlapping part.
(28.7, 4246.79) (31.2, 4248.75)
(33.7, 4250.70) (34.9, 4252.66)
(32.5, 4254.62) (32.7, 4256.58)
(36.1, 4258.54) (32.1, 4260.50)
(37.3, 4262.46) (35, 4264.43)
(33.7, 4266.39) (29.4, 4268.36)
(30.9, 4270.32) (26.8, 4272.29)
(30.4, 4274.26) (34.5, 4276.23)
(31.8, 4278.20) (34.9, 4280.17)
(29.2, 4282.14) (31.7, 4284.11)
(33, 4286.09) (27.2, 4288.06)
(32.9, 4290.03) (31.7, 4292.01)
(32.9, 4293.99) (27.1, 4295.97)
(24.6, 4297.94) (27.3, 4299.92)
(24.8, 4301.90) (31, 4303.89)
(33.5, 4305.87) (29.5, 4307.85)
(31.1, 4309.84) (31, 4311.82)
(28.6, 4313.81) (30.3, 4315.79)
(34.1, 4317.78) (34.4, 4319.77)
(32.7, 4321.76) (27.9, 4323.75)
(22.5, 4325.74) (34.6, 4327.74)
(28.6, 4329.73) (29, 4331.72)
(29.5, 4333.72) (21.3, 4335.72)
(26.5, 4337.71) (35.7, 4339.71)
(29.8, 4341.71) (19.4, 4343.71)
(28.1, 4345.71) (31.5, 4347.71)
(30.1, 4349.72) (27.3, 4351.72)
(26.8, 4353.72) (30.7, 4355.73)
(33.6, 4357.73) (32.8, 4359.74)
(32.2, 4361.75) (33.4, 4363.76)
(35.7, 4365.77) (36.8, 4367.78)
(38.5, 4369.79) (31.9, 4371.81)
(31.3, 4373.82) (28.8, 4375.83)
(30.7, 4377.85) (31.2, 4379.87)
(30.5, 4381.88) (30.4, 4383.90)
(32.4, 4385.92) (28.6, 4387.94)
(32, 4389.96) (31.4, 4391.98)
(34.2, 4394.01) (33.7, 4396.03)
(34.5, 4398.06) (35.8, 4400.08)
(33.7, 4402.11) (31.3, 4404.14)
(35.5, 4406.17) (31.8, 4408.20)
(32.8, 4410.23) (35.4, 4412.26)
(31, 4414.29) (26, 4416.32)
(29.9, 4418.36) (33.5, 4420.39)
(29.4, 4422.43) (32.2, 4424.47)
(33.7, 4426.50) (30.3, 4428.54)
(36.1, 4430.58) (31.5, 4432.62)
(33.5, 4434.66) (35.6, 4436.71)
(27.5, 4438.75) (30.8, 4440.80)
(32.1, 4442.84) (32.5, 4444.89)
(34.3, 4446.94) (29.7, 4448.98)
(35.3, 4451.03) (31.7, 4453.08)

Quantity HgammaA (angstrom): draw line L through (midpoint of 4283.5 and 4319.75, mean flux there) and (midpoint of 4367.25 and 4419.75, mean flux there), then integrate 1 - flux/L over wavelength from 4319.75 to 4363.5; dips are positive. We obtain 2.6 angstrom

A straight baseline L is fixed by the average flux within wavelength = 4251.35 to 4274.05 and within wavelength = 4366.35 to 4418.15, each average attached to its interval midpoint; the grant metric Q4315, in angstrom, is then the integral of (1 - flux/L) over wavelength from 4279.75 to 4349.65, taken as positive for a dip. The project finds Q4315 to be 6.4 angstrom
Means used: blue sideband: 32.8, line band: 29.6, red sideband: 32.4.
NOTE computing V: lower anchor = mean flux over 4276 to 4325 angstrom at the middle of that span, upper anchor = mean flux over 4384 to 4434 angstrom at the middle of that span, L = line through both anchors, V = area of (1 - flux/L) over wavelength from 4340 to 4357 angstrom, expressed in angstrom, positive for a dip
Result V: 1.6 angstrom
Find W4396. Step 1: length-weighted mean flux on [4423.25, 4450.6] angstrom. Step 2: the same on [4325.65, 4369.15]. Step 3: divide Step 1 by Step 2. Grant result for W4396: 1.08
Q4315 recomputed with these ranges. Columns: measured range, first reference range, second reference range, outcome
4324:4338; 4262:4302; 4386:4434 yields 1.8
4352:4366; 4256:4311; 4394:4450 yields 0.1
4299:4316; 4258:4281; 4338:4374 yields 1.3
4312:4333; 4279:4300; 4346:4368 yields 0.5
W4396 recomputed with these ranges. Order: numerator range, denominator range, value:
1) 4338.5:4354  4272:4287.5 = 0.91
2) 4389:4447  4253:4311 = 1.04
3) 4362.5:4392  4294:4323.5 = 1.07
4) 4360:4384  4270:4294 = 1.04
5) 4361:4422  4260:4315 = 1.05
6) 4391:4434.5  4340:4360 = 1.12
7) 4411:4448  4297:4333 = 1.07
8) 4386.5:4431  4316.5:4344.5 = 1.11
